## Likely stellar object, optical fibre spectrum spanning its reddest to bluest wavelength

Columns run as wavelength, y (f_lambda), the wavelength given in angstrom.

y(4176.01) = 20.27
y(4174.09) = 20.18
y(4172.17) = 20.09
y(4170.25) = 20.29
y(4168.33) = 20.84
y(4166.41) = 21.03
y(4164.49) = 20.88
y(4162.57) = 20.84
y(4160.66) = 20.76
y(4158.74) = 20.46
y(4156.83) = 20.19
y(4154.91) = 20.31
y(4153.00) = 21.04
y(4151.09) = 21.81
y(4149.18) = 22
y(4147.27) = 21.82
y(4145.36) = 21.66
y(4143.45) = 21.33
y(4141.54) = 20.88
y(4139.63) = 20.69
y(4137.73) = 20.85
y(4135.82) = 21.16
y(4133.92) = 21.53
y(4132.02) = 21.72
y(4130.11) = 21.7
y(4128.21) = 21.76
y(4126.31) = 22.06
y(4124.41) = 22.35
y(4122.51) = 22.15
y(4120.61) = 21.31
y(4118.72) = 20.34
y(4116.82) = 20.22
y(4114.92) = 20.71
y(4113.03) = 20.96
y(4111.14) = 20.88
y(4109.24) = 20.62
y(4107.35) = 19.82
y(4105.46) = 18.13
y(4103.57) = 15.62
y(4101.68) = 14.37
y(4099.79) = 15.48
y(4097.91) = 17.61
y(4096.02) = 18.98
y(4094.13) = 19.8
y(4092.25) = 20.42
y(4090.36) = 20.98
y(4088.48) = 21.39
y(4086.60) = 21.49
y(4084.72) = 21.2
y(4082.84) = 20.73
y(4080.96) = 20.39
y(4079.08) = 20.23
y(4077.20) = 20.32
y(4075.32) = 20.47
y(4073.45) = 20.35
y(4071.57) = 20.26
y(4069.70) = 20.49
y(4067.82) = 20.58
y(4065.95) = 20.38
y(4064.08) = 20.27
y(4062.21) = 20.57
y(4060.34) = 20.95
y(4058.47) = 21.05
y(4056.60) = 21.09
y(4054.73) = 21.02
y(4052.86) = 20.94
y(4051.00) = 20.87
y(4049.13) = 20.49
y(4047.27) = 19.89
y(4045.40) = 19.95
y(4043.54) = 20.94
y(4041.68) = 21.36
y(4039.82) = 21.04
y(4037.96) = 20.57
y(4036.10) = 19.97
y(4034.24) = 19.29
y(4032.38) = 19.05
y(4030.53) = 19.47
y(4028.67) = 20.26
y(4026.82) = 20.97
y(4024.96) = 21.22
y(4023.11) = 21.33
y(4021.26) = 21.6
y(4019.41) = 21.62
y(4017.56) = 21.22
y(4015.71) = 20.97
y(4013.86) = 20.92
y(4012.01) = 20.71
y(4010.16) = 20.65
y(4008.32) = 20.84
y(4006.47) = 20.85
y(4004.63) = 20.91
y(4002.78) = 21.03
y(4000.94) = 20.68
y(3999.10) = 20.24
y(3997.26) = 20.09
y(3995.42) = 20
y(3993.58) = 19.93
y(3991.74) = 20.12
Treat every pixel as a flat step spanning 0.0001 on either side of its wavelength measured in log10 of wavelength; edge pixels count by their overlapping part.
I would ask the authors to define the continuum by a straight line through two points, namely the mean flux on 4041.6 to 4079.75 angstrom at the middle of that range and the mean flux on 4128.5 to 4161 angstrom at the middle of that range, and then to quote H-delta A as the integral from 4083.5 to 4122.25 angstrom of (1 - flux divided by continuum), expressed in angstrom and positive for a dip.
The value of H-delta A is 2.4 angstrom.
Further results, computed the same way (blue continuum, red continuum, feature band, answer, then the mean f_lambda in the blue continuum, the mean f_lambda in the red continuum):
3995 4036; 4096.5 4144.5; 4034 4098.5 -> -0.3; 20.6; 20.2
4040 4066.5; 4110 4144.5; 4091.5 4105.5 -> 2.4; 20.7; 21.2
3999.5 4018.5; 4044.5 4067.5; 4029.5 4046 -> 0.4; 20.9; 20.6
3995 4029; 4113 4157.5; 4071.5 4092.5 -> 0.4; 20.9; 21.3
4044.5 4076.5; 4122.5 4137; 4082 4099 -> 0.7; 20.6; 21.8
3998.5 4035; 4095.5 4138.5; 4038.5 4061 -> -0.3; 20.7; 20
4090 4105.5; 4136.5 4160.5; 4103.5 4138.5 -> -2.8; 17.8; 21.1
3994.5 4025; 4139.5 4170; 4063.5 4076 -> 0.3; 20.9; 21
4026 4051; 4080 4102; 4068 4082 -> -0.4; 20.3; 19.5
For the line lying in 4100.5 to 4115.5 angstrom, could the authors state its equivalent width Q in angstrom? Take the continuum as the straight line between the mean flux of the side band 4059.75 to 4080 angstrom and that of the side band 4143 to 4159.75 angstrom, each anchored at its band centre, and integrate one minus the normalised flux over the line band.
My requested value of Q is 1.4 angstrom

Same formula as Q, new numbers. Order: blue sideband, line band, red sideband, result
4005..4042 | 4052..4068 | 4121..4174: 0.05 angstrom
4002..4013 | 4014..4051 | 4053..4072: 0.28 angstrom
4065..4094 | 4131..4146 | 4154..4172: -0.45 angstrom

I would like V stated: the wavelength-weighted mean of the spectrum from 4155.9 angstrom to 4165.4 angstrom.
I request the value 20.6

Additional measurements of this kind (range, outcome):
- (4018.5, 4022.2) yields 21.6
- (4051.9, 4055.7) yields 21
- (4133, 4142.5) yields 21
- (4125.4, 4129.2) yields 21.9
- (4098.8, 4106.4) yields 15.9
